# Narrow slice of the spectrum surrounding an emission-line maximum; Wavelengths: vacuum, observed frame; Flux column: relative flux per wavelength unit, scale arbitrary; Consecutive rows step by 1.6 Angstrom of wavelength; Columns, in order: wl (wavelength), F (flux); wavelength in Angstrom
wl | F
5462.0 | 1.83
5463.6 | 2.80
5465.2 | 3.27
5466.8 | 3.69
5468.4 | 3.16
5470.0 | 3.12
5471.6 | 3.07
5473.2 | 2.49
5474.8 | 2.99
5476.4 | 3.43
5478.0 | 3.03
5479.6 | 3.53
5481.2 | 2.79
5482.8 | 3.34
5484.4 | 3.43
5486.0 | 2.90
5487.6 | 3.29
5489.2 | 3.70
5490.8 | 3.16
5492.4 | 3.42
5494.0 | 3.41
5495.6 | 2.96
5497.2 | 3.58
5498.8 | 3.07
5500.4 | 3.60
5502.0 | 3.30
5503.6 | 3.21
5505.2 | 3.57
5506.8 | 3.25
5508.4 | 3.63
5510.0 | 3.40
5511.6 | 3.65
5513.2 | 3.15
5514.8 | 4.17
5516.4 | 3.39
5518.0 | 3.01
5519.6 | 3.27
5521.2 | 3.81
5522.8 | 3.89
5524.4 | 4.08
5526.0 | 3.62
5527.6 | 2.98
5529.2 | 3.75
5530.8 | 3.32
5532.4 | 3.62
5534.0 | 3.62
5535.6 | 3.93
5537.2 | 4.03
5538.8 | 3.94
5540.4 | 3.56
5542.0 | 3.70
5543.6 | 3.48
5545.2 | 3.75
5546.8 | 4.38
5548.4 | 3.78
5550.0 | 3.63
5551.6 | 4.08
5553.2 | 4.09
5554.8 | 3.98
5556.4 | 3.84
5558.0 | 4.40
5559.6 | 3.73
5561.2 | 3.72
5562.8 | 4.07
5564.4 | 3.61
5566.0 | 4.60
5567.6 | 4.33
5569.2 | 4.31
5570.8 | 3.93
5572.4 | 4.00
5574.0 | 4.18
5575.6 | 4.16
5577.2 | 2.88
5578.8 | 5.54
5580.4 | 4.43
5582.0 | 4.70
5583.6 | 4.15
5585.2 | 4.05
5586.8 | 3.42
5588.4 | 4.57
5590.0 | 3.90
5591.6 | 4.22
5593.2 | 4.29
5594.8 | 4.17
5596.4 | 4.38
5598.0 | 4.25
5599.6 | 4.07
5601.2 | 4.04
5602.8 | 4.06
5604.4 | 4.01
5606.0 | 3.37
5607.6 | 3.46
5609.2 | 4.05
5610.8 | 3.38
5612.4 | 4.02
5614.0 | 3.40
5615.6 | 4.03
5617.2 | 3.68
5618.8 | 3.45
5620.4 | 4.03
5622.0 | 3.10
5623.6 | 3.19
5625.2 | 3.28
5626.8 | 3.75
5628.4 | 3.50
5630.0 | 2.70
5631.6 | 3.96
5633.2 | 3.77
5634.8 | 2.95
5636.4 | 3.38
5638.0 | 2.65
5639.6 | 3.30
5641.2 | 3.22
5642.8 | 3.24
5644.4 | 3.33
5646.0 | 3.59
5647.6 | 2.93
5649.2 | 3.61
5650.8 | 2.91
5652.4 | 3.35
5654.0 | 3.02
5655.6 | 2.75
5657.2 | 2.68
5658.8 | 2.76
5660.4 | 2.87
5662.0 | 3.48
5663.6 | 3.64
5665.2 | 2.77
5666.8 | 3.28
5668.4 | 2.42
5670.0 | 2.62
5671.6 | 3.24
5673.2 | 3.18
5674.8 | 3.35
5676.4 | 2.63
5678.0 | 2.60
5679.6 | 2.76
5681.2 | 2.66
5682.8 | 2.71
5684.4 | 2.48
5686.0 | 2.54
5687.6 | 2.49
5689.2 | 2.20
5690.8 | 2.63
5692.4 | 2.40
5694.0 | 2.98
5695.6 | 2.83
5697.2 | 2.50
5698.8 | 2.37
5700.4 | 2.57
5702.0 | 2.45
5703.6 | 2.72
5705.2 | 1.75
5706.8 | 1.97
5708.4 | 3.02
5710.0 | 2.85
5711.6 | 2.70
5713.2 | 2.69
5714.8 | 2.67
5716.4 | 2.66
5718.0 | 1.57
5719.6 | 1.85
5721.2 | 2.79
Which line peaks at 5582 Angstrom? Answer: C III]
